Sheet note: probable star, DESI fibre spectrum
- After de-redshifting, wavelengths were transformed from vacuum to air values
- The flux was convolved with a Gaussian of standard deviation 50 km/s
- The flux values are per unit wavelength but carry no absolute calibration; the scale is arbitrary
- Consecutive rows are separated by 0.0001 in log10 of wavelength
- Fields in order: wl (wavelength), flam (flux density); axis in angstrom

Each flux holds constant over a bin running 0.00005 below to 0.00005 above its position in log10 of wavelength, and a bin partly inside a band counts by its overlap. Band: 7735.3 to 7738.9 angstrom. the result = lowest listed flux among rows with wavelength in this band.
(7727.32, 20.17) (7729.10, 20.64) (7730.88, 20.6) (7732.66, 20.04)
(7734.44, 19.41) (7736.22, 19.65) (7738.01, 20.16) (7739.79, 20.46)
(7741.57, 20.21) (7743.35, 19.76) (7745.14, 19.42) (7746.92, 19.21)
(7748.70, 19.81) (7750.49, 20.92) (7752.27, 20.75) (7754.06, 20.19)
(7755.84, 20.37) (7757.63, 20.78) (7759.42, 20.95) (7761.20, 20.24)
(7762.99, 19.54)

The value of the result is 19.65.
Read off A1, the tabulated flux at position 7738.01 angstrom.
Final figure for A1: 20.16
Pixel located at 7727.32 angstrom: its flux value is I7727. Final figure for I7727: 20.17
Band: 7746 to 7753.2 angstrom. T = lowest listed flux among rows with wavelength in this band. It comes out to 19.21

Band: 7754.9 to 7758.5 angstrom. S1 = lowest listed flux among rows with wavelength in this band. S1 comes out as 20.37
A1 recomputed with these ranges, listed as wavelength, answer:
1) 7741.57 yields 20.21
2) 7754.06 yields 20.19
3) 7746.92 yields 19.21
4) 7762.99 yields 19.54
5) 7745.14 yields 19.42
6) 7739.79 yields 20.46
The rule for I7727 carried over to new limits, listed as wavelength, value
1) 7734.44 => 19.41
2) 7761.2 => 20.24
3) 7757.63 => 20.78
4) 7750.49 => 20.92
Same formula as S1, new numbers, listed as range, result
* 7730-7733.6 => 20.04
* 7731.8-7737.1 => 19.41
